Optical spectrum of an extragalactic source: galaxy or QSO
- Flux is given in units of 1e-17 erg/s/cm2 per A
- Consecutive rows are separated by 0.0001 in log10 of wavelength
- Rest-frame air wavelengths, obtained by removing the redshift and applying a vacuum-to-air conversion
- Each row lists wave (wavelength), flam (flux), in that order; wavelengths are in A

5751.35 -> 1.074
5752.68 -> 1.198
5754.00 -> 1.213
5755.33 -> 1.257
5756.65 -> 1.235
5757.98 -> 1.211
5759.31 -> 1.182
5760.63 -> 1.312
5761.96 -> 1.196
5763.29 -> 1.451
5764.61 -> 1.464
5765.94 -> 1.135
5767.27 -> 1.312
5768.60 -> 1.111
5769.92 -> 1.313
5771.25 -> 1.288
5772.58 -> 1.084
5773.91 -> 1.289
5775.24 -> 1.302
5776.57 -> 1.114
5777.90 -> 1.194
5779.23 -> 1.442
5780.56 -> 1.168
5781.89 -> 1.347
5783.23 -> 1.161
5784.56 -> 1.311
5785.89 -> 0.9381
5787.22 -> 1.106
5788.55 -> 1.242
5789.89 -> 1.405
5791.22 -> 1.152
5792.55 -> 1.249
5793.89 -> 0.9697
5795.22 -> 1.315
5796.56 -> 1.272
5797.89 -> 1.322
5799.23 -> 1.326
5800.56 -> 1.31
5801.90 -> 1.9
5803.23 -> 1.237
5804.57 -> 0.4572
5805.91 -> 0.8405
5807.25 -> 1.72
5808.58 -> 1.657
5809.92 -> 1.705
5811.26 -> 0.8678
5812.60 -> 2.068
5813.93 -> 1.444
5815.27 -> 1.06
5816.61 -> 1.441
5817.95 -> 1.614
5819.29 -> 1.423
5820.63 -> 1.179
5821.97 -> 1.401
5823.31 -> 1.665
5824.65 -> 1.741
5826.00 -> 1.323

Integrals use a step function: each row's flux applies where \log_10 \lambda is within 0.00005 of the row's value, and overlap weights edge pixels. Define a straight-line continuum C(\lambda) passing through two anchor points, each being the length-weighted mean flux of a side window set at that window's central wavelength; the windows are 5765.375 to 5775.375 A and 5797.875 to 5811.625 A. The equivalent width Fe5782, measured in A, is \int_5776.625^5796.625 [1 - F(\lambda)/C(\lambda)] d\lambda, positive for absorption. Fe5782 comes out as 0.8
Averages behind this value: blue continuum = 1.23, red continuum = 1.31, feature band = 1.21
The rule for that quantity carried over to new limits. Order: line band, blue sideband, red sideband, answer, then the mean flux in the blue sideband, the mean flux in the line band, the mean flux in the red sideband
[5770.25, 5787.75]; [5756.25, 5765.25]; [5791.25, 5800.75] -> 0.74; 1.29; 1.21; 1.24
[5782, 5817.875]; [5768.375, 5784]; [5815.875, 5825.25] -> 2.11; 1.24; 1.29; 1.49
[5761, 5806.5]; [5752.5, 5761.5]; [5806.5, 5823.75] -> 3.77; 1.23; 1.23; 1.48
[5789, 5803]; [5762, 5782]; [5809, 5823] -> 0.39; 1.26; 1.32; 1.43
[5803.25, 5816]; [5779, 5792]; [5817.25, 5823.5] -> 0.60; 1.22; 1.31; 1.44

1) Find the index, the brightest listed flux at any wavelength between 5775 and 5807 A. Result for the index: 1.9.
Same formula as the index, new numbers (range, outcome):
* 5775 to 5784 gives 1.442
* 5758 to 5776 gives 1.464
